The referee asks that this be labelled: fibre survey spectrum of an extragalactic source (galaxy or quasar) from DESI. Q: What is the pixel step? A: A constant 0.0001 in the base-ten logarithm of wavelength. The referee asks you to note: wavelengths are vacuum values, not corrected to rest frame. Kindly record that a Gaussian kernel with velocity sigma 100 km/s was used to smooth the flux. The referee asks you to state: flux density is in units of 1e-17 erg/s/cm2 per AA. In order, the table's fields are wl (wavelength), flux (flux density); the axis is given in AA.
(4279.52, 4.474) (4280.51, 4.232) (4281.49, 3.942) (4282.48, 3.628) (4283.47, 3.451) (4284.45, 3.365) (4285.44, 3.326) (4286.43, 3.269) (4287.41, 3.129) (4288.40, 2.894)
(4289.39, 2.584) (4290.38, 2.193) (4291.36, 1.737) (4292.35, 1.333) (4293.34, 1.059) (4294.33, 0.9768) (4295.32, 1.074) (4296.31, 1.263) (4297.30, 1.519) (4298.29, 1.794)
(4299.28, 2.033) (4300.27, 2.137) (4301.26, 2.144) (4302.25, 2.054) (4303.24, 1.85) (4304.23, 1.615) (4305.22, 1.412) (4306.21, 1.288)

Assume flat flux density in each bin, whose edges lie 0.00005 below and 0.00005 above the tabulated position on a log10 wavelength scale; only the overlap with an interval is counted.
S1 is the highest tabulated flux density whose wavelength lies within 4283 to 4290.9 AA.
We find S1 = 3.451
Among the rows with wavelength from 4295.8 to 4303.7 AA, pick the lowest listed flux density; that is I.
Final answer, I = 1.263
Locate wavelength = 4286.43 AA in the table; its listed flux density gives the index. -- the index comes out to 3.269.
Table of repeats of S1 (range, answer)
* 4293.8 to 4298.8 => 1.794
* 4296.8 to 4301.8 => 2.144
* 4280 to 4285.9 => 4.232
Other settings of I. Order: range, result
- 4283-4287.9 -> 3.129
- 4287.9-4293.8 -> 1.059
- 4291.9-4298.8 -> 0.9768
